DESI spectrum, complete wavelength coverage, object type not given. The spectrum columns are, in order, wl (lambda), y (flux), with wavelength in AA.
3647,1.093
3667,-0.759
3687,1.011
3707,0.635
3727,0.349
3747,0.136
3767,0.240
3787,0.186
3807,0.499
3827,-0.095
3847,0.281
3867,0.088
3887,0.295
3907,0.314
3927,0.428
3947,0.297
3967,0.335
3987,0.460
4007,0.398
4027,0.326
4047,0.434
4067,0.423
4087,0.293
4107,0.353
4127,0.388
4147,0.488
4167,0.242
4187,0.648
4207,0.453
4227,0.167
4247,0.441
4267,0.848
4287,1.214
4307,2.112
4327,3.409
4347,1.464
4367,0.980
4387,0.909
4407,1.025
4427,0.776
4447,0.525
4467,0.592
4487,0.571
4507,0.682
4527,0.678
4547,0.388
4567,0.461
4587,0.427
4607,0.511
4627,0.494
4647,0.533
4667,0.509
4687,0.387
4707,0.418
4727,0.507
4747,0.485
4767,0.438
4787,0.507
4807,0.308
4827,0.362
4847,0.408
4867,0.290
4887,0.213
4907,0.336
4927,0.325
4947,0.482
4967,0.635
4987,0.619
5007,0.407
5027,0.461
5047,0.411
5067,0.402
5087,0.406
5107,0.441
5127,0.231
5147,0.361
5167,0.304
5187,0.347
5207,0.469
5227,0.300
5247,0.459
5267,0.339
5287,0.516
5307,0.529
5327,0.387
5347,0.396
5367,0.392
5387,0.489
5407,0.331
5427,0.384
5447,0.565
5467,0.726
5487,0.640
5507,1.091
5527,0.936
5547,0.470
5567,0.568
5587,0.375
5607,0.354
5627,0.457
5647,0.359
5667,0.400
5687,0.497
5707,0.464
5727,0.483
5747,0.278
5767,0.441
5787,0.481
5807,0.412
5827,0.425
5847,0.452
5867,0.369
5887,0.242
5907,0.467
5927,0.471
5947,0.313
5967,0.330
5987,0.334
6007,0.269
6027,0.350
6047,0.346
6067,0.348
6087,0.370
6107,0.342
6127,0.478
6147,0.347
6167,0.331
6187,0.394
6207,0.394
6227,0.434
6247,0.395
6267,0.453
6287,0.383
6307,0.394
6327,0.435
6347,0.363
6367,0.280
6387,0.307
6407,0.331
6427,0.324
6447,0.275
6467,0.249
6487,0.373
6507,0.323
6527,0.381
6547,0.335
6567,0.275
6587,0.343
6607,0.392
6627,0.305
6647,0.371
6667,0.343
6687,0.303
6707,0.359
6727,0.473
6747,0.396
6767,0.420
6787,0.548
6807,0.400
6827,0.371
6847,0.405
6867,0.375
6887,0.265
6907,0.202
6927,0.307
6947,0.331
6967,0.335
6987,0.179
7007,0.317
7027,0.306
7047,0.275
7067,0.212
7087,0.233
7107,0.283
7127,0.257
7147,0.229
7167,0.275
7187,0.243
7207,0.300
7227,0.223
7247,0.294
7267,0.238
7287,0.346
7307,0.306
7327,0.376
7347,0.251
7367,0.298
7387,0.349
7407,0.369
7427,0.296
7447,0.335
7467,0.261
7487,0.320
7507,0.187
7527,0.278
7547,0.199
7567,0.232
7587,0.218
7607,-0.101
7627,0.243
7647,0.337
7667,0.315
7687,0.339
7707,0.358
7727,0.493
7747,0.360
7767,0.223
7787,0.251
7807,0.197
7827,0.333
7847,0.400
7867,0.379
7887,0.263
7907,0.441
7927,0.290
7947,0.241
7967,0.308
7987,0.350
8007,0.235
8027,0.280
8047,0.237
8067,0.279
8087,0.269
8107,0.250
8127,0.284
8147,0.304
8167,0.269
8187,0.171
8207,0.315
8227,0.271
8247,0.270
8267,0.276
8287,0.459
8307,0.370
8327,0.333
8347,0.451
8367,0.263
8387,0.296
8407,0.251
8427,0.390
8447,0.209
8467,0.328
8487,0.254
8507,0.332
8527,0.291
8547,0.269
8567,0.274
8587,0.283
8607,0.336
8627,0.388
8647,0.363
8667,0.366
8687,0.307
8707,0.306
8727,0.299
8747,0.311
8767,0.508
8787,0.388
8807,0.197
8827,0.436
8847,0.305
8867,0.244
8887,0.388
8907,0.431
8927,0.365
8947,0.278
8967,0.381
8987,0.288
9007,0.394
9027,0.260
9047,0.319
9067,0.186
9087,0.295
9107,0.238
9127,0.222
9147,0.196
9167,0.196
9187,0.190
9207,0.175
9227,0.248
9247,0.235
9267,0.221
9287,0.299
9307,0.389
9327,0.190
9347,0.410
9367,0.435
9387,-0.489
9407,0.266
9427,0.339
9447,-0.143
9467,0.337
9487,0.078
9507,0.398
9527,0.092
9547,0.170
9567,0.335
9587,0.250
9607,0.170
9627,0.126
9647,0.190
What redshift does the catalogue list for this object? 2.55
